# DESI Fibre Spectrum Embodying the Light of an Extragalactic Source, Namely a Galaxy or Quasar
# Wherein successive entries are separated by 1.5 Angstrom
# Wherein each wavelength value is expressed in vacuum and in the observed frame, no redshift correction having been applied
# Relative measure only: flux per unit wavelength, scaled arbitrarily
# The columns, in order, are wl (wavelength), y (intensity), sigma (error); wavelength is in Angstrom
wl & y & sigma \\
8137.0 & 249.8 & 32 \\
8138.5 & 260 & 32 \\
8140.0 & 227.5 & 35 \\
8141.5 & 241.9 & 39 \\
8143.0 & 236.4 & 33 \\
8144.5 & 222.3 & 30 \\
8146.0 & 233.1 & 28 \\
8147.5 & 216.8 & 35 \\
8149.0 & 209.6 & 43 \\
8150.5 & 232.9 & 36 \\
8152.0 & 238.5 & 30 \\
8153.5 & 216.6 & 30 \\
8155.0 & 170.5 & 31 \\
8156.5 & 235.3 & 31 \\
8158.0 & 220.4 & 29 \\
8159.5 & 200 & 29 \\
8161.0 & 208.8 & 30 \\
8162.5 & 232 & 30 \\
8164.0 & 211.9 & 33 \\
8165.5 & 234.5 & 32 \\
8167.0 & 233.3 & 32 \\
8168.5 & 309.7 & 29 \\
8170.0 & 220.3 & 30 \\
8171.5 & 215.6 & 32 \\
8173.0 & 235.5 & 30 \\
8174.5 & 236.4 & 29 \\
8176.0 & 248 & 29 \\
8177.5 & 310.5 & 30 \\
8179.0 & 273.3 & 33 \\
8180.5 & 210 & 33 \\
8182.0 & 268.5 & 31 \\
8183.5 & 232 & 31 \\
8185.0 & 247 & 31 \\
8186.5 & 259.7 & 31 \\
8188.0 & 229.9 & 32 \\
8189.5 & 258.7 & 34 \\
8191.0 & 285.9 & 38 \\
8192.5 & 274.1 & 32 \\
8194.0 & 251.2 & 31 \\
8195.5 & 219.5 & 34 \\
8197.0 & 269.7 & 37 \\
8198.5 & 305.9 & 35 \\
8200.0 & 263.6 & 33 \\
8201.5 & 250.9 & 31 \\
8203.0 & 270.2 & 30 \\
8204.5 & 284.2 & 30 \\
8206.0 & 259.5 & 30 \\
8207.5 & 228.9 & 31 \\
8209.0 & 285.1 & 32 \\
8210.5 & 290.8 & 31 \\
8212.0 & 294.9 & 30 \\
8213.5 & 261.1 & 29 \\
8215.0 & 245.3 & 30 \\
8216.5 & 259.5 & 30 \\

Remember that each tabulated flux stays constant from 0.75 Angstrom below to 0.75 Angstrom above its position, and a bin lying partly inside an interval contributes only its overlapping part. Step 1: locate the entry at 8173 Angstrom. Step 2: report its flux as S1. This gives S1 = 235.5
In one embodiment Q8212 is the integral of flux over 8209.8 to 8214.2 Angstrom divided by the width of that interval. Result 282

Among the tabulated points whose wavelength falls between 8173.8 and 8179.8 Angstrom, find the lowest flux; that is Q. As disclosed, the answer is 236.4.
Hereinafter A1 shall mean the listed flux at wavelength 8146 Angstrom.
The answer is 233.1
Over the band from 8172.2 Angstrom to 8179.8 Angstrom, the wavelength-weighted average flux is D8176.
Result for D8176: 260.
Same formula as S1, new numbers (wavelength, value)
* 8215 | 245.3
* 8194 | 251.2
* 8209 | 285.1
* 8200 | 263.6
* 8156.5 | 235.3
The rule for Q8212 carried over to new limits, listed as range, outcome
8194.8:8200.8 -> 265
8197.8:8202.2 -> 273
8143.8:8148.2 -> 224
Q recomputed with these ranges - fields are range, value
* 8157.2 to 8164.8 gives 200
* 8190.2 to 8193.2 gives 274.1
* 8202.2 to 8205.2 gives 270.2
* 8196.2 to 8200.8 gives 263.6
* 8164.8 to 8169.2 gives 233.3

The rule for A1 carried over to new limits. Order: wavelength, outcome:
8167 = 233.3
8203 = 270.2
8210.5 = 290.8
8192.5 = 274.1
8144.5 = 222.3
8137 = 249.8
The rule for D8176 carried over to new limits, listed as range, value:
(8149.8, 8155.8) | 215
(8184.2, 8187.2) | 253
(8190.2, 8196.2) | 258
